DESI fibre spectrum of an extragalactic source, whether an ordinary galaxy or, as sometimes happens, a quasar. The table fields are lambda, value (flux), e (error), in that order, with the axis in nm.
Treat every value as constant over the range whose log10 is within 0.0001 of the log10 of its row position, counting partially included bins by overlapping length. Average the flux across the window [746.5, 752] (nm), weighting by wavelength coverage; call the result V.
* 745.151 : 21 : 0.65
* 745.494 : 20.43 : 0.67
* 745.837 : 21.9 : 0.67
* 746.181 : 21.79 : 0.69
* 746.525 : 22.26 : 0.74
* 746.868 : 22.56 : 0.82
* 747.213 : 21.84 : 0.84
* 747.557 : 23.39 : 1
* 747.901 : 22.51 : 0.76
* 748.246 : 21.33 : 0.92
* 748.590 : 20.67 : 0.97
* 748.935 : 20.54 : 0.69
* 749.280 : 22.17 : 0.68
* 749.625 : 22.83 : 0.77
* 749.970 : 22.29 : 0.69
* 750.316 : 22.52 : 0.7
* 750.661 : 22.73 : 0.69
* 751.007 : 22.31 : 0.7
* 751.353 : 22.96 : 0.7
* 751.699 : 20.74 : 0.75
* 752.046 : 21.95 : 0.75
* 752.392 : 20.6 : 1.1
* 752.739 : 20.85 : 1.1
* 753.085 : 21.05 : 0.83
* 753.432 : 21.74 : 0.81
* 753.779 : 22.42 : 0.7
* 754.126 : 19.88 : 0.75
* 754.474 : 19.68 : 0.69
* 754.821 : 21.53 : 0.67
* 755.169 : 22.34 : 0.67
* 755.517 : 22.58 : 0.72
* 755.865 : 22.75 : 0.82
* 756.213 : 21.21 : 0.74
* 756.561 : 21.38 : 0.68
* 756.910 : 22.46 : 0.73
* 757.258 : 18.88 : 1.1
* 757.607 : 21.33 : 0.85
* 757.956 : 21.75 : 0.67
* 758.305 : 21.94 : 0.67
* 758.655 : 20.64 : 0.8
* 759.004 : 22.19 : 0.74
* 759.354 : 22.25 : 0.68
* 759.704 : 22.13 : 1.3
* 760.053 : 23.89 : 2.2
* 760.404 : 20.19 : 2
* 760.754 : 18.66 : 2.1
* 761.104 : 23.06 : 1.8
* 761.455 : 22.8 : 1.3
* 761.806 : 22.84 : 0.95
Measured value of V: 22.1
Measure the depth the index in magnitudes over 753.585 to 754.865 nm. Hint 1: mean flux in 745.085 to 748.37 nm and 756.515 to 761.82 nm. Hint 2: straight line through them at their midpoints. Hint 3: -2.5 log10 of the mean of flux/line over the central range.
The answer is 0.05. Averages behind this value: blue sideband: 21.9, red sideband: 21.6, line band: 20.8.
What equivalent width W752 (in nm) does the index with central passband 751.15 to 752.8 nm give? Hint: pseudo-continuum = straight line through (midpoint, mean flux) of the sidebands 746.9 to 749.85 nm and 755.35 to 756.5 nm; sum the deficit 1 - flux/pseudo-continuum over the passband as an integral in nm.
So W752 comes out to 0.041 nm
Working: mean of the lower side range 21.9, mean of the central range 21.5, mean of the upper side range 22.1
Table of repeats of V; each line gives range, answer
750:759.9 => 21.6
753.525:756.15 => 21.6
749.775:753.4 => 21.8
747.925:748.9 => 21.2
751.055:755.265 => 21.3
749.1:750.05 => 22.4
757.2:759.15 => 21.2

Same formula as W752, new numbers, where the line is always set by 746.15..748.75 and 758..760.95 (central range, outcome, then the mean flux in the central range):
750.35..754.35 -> 0.049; 21.6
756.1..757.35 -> 0.030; 21.1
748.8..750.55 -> -0.013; 22.1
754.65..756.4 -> -0.031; 22.1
